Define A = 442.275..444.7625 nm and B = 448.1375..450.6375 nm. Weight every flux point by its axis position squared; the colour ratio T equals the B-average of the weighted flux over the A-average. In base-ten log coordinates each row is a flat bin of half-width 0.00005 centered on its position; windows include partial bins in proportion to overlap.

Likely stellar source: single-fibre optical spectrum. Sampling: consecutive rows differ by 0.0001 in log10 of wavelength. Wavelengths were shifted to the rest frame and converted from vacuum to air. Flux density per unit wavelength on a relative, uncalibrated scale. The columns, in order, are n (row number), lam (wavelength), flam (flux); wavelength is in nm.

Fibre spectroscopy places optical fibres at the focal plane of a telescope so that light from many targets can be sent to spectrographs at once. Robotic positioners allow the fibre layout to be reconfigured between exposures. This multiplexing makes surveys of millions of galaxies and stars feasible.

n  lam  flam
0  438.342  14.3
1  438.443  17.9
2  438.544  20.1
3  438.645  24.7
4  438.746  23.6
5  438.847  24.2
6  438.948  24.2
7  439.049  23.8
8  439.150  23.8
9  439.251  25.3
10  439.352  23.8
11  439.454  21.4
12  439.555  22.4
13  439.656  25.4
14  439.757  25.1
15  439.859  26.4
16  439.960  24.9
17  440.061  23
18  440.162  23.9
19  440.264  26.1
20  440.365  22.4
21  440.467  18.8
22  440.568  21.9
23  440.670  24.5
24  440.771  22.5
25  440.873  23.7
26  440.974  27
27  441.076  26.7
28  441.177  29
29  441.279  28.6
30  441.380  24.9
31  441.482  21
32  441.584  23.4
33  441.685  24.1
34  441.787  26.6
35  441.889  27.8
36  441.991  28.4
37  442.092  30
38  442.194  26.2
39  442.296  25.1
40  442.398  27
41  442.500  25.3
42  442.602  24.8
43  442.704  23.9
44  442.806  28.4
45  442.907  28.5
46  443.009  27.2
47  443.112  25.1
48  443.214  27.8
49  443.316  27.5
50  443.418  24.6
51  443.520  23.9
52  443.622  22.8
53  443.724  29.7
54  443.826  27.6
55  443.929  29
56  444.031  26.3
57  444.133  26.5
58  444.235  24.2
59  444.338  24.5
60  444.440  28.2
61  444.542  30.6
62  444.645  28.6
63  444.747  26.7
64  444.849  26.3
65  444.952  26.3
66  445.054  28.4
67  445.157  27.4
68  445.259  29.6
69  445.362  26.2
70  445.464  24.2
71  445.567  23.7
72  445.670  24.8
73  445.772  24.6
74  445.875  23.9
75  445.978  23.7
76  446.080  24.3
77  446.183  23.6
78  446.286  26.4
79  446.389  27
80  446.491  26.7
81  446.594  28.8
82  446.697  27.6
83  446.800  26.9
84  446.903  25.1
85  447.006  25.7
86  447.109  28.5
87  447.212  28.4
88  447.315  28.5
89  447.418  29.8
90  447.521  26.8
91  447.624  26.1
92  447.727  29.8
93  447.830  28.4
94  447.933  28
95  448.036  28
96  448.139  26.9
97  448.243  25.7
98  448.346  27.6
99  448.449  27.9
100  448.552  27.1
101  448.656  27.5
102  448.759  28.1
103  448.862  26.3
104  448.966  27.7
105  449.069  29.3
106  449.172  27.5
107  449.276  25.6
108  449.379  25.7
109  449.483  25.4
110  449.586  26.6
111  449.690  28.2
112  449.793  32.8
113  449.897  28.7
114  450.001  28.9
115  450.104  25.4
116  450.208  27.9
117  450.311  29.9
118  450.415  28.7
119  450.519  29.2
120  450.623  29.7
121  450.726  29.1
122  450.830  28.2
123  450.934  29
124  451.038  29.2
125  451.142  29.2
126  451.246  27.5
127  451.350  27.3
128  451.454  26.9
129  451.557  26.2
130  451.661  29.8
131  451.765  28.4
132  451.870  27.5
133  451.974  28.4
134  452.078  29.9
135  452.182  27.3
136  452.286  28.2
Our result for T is 1.07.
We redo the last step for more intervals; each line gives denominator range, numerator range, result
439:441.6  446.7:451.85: 1.20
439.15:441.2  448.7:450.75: 1.21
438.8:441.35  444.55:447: 1.10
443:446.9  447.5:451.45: 1.08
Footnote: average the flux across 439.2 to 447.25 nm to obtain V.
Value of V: 25.8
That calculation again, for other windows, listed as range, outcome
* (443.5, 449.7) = 26.8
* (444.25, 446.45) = 26.1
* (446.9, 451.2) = 27.9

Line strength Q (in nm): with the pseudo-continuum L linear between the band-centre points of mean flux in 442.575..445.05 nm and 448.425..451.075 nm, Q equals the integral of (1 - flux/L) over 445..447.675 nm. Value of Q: 0.08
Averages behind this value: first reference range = 26.7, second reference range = 28.1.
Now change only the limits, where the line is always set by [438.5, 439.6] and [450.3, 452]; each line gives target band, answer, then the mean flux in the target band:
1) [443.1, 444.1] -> -0.047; 26.5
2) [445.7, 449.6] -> 0.016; 26.9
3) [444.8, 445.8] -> -0.007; 26.2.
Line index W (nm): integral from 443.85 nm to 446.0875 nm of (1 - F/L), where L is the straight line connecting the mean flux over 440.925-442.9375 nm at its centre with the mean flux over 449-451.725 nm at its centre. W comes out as 0.05 nm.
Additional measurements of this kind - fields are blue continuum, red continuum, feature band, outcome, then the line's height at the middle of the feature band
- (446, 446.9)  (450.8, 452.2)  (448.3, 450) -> -0.02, 27.3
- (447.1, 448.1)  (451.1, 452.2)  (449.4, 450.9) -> -0.02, 28.1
